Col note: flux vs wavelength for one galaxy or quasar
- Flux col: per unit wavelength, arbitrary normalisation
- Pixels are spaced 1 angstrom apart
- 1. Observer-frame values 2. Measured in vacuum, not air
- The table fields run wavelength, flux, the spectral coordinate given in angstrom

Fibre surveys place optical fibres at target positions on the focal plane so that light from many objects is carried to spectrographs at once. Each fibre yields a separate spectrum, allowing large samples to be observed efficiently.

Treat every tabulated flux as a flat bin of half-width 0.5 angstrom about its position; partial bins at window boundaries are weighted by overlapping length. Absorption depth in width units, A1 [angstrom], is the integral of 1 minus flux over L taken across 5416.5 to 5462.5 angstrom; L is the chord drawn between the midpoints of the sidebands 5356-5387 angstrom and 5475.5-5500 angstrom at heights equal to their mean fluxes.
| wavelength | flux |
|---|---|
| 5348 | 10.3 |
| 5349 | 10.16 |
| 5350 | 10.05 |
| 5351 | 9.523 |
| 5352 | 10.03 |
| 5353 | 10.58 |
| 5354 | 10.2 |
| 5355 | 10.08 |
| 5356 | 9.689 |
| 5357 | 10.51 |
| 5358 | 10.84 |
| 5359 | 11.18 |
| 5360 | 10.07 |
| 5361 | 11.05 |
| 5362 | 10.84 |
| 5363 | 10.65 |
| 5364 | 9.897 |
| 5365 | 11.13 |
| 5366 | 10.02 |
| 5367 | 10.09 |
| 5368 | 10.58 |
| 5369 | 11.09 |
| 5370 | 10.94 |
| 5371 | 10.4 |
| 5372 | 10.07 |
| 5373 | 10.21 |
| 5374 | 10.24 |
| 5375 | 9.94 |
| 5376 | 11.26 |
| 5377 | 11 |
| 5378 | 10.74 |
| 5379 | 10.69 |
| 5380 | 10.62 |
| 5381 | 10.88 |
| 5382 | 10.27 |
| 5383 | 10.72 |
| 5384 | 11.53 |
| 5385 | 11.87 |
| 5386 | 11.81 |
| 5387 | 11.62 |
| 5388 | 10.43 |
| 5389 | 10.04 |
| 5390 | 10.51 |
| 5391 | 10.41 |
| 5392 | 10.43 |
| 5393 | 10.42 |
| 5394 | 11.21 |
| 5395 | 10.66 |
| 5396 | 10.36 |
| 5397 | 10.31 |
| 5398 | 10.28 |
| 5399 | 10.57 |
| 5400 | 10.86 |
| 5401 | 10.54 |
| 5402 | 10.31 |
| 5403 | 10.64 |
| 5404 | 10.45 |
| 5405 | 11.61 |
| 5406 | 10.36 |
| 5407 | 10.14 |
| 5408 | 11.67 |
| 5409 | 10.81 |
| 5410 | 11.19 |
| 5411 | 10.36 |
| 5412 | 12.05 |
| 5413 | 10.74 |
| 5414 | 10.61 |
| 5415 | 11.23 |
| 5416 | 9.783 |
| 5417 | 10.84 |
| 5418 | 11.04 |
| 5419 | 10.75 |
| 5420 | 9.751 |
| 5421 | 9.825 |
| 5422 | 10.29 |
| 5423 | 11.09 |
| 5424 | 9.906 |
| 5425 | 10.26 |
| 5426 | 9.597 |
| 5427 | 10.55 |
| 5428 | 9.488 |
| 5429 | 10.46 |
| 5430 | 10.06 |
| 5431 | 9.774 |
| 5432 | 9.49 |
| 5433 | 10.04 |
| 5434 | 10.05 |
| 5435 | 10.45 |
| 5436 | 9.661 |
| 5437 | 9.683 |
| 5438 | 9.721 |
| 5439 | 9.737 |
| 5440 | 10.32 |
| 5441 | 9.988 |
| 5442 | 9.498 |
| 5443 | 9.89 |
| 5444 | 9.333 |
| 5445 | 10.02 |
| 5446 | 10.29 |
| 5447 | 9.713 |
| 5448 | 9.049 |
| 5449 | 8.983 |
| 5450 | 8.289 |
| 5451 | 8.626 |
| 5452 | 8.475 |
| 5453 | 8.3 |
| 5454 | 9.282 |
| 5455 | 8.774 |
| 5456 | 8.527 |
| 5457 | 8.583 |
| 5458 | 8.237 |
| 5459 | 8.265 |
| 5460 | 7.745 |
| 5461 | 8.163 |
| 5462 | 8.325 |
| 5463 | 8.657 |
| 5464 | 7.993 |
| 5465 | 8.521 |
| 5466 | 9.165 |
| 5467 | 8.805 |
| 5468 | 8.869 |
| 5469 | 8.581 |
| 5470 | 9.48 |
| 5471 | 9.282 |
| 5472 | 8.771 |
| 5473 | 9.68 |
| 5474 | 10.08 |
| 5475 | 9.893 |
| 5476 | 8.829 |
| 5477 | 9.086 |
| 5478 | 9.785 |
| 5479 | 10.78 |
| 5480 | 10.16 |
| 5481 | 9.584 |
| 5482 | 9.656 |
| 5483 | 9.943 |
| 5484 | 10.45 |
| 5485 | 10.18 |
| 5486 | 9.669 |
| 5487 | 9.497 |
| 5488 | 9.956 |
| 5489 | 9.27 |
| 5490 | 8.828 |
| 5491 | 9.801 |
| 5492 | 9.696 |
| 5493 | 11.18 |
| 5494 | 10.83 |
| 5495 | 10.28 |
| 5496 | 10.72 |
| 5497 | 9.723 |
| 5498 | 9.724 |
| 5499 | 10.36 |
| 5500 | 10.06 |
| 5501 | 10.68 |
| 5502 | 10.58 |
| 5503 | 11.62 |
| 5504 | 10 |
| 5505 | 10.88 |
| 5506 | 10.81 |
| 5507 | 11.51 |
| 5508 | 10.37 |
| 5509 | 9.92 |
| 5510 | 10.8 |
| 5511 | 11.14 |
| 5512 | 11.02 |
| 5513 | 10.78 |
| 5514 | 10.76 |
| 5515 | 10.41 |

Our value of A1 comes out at 3.2 angstrom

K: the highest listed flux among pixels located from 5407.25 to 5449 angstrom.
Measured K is 12.05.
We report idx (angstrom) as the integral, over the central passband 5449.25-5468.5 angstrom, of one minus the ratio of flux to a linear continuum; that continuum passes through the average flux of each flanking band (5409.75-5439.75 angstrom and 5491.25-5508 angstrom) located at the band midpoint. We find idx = 3.5 angstrom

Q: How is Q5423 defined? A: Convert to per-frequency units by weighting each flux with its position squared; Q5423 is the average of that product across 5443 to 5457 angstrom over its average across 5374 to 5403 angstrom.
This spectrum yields 0.9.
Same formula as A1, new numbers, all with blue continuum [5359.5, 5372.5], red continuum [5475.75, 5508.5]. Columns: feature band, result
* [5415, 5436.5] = 0.35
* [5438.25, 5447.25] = 0.37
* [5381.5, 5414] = -1.10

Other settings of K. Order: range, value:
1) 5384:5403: 11.87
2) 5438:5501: 11.18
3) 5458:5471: 9.48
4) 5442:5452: 10.29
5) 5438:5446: 10.32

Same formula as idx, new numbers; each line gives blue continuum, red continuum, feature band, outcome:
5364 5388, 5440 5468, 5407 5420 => -1.3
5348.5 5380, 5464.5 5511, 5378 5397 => -0.8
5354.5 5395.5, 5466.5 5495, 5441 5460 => 1.8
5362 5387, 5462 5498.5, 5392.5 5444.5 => -0.6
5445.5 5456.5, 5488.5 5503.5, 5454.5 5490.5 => 1.5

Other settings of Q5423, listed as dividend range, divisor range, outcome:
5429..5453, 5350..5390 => 0.93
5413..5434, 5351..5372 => 1.00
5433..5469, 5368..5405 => 0.87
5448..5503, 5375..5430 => 0.91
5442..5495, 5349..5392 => 0.91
